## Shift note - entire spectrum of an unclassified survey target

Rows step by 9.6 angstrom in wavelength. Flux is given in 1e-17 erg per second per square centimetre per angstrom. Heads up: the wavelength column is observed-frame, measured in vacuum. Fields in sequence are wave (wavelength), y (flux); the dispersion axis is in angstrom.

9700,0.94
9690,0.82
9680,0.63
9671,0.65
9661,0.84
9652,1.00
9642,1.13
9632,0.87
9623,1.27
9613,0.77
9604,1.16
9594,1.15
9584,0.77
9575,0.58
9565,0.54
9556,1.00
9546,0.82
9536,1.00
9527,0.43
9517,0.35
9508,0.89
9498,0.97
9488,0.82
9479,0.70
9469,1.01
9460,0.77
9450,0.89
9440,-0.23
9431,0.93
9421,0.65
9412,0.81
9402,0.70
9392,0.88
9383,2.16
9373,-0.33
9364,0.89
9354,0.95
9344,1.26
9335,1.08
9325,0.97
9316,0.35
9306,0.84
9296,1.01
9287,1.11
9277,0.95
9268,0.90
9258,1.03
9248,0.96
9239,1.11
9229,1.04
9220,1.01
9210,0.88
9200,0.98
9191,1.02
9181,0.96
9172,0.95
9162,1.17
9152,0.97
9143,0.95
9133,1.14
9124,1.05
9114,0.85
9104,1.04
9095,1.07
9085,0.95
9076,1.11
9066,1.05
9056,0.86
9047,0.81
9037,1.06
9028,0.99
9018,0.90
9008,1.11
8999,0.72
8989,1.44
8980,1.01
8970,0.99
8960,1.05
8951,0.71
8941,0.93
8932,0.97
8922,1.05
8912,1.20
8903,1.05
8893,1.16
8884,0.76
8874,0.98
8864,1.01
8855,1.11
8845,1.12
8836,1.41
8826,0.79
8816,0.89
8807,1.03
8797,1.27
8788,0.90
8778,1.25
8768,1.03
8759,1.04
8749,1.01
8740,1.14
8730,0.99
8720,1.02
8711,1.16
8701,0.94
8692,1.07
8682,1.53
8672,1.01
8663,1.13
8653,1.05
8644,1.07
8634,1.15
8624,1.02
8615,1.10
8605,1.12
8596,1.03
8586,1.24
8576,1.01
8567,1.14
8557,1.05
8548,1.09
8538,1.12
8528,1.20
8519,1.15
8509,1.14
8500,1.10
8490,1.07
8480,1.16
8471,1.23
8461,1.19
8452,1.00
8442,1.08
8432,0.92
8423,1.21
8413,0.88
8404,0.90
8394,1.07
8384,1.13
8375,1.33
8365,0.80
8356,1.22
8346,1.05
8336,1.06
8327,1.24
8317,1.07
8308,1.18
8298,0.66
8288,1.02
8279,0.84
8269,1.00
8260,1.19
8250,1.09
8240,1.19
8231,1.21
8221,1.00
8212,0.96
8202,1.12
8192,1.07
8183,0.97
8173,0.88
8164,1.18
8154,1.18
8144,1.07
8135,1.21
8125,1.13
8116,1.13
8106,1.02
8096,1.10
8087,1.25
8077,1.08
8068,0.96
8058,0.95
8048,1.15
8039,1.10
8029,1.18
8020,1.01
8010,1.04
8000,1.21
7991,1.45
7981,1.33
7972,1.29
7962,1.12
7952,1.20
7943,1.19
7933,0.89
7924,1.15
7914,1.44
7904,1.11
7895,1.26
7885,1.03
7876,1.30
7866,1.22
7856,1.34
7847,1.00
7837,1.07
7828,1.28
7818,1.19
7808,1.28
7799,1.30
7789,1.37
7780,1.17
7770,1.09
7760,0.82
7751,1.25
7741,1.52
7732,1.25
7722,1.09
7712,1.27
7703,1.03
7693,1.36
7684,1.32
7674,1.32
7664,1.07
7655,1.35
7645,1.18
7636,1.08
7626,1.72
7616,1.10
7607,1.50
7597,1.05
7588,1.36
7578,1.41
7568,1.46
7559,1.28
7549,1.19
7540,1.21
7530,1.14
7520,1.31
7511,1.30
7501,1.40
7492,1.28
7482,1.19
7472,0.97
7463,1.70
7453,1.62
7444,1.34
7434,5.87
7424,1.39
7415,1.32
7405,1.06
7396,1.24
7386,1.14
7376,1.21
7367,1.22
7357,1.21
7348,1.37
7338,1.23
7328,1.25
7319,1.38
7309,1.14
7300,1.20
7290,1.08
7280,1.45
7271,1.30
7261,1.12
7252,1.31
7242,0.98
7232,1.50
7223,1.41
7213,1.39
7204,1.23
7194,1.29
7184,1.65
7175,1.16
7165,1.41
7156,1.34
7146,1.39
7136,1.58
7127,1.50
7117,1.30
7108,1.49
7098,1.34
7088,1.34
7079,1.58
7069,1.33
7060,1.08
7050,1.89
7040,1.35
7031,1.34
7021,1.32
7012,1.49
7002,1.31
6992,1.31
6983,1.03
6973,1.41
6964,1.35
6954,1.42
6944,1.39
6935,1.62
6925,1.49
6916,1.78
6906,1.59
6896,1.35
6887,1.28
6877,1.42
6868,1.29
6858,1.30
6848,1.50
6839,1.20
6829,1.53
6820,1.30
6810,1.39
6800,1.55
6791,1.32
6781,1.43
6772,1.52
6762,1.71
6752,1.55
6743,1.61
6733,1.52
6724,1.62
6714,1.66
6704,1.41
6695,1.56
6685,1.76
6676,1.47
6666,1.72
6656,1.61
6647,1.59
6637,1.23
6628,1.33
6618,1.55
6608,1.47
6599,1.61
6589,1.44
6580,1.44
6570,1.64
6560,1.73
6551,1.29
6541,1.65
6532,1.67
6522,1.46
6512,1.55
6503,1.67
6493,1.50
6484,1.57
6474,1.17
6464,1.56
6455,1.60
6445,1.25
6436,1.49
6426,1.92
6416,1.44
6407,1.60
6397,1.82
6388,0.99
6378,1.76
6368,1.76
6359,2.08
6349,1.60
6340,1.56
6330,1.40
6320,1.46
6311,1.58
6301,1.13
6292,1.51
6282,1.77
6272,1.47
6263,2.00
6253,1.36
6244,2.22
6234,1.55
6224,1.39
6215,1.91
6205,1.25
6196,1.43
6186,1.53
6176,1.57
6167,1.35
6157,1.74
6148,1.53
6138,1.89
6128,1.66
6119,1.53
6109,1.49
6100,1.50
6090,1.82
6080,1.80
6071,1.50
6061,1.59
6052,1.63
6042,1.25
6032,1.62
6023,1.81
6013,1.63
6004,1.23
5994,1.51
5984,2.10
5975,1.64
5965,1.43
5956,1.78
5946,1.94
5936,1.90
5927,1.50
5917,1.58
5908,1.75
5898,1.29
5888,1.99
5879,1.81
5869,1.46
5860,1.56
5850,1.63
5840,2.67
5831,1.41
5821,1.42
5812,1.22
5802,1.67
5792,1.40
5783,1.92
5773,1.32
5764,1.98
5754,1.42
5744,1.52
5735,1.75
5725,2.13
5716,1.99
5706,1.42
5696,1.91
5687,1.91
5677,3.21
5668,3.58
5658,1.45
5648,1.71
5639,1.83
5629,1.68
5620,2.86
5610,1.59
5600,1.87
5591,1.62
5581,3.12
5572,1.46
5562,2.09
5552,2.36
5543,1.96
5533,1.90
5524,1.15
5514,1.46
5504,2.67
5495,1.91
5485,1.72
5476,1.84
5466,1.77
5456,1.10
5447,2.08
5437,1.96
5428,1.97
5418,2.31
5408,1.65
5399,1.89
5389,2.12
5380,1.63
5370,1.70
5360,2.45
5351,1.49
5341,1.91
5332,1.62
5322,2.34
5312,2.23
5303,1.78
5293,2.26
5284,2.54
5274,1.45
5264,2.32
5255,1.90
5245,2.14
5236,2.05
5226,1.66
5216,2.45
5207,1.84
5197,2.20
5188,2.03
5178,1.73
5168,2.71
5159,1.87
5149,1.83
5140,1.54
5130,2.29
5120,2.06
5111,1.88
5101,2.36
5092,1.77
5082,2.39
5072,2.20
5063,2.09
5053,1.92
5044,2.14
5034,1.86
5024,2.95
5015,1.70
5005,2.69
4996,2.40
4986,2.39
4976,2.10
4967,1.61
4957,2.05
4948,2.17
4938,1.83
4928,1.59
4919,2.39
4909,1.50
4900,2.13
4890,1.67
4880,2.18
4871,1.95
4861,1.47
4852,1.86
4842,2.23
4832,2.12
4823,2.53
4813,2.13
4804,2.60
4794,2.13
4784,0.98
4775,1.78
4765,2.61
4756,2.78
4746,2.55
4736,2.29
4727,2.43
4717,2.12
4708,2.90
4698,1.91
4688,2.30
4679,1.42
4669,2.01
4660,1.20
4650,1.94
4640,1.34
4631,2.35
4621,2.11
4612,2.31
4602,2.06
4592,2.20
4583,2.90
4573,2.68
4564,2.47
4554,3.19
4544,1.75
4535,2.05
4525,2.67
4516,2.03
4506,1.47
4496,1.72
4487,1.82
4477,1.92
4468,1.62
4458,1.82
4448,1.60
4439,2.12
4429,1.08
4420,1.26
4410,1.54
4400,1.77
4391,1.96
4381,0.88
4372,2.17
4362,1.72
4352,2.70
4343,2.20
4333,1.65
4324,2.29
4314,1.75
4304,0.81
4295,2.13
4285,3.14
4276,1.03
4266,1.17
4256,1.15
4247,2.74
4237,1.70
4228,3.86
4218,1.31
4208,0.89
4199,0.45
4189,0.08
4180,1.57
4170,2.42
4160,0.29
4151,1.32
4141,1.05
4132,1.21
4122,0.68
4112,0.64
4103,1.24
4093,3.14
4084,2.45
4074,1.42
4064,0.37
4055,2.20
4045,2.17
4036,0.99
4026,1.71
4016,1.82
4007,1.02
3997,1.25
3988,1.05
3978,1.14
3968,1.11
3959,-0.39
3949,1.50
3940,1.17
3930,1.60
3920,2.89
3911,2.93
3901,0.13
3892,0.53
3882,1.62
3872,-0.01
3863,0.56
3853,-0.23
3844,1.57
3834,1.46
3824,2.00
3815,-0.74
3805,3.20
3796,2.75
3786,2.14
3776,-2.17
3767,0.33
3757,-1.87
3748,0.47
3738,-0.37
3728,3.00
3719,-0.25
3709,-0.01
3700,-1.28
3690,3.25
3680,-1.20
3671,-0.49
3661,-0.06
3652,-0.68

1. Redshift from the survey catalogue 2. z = 0.133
